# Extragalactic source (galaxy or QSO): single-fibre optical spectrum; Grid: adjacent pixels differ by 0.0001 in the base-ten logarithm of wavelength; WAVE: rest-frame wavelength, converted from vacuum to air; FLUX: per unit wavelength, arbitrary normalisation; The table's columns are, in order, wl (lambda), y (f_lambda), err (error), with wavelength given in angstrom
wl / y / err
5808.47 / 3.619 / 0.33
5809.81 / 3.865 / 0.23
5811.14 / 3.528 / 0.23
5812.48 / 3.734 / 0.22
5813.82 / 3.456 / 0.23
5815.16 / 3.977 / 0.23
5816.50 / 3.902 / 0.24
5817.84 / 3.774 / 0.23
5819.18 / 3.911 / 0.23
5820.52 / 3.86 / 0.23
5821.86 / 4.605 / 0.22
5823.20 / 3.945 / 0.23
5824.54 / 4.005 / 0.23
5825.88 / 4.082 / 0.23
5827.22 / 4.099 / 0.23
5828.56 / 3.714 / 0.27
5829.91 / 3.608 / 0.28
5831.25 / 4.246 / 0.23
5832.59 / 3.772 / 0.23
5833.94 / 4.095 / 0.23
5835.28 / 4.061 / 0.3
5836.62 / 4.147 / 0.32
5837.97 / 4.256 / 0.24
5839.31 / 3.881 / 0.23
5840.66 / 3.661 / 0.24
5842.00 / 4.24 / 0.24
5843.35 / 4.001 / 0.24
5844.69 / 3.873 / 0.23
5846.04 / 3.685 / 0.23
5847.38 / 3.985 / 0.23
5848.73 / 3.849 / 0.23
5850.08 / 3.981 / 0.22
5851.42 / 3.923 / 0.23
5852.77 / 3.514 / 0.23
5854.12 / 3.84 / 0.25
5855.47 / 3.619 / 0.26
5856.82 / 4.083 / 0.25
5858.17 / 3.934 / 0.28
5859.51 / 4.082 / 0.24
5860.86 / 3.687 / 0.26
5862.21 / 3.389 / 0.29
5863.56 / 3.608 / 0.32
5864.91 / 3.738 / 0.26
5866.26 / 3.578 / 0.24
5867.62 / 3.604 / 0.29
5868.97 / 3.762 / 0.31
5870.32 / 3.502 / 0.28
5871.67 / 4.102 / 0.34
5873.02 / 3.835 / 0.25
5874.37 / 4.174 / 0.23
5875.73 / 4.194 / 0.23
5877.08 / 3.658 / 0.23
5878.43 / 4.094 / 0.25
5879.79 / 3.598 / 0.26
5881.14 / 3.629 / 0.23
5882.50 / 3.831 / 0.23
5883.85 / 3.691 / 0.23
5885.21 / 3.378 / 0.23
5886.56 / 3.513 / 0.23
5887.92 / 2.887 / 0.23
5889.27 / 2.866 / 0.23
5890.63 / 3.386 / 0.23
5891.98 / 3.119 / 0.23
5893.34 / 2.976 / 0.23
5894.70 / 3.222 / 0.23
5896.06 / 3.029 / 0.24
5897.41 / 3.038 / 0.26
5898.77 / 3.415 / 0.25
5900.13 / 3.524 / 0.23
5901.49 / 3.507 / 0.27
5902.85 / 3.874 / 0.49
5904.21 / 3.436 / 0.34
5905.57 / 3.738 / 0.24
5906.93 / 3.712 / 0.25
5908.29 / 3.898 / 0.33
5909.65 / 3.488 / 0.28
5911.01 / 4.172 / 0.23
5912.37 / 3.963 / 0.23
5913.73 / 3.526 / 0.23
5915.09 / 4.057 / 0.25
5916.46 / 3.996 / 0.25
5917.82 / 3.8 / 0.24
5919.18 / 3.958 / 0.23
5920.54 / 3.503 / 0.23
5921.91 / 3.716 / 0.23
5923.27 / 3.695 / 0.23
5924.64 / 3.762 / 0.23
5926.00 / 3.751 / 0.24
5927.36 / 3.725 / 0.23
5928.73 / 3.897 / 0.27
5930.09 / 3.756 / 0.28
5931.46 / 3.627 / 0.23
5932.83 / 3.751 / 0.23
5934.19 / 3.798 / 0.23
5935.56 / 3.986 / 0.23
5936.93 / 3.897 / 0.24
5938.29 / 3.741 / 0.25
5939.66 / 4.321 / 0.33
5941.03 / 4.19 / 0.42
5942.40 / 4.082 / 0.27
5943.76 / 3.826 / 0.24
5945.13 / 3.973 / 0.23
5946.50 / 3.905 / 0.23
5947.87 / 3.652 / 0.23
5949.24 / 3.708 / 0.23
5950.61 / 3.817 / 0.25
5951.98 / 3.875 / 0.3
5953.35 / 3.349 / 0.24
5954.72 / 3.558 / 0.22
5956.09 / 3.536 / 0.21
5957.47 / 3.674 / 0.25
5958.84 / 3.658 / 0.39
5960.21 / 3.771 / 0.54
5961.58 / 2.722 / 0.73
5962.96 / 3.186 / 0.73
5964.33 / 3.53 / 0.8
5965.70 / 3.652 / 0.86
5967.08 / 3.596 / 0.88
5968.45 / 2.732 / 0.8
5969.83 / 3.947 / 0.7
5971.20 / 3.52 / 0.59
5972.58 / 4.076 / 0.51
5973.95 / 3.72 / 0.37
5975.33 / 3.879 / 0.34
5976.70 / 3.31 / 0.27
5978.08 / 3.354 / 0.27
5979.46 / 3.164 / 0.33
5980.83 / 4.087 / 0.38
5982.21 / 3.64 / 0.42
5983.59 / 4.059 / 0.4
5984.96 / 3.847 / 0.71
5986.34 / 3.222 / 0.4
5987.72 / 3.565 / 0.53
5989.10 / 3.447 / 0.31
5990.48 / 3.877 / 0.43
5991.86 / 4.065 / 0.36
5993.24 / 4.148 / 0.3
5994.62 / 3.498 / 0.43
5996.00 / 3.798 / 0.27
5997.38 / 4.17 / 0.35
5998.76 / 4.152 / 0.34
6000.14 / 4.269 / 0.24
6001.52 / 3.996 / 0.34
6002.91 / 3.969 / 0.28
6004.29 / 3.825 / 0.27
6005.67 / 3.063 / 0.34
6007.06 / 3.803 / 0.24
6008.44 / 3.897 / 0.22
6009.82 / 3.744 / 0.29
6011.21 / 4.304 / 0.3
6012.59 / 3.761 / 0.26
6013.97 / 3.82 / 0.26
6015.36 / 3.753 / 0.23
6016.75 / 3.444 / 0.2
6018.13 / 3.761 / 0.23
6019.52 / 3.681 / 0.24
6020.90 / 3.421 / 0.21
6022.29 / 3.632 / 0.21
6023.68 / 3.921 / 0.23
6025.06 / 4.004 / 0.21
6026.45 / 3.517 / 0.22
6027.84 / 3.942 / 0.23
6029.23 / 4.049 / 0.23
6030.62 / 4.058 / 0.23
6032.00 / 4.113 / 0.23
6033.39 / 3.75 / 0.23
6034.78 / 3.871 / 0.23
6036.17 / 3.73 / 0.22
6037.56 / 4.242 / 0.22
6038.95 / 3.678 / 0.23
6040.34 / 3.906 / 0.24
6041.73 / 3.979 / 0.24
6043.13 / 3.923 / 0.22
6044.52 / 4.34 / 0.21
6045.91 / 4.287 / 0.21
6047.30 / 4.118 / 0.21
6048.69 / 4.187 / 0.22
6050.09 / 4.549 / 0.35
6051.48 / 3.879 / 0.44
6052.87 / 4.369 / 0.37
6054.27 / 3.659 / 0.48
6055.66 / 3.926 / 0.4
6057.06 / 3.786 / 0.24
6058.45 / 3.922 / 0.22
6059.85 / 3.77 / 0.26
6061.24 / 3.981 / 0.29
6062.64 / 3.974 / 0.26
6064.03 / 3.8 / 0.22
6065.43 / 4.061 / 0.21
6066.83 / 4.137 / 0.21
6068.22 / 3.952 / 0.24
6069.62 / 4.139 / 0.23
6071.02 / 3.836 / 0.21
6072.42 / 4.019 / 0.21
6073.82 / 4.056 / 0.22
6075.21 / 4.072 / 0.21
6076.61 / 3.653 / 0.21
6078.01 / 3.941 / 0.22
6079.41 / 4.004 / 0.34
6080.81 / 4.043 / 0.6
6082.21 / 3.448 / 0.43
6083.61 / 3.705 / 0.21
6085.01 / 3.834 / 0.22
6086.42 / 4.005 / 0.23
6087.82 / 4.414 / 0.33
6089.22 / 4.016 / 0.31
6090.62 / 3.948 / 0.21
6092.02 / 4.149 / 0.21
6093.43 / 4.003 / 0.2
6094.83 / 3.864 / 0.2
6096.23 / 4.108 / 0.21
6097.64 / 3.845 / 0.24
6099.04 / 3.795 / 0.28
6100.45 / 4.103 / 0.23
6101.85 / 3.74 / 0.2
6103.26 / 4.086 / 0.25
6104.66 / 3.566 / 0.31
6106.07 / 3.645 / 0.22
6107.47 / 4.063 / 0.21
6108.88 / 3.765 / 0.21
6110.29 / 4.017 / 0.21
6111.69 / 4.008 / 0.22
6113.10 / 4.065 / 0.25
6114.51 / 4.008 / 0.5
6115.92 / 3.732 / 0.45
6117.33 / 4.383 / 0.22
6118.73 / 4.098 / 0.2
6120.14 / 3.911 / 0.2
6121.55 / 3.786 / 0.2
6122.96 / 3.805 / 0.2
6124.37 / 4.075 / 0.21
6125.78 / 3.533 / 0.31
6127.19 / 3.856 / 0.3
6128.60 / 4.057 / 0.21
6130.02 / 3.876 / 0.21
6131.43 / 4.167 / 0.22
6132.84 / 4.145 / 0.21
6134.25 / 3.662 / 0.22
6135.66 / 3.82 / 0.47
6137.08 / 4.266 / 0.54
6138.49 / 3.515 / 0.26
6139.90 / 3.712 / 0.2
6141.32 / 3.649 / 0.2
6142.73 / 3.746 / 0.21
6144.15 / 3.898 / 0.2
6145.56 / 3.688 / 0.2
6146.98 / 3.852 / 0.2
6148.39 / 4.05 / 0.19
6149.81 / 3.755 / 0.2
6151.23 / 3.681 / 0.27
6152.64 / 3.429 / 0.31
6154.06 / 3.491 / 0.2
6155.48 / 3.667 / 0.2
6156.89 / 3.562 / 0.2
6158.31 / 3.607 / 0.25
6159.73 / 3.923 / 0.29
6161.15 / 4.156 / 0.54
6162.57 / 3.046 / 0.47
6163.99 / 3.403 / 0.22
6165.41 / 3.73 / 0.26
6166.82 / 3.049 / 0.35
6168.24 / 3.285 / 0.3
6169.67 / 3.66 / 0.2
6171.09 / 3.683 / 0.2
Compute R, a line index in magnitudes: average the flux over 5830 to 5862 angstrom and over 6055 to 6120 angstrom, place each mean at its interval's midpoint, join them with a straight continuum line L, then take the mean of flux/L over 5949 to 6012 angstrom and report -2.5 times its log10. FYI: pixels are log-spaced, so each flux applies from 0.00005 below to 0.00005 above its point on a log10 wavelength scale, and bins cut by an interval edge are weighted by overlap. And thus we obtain 0.07 mag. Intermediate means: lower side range 3.92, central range 3.69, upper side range 3.95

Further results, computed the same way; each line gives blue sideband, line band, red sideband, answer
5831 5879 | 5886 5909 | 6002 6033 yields 0.149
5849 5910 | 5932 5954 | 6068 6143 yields -0.047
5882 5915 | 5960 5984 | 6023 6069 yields 0.056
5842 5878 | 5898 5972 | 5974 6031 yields 0.026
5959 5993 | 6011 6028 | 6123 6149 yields -0.024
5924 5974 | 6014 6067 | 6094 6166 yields -0.042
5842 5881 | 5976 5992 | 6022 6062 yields 0.087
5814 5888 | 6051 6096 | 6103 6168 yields -0.039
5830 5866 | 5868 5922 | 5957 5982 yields 0.038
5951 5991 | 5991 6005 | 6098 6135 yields -0.100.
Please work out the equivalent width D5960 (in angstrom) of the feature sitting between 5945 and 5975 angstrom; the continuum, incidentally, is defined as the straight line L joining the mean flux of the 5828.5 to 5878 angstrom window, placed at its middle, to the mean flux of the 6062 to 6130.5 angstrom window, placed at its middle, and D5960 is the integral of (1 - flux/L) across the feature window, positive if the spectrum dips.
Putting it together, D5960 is 2.33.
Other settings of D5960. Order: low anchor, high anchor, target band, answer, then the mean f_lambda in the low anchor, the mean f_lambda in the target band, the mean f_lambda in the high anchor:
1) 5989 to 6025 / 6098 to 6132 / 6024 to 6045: -0.5 angstrom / 3.83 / 3.94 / 3.92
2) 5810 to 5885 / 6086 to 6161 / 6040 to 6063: -0.9 angstrom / 3.86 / 4.03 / 3.88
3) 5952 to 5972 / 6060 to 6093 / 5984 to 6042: -2.1 angstrom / 3.48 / 3.83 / 3.96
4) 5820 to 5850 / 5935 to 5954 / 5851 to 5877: 1.1 angstrom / 3.99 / 3.79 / 3.88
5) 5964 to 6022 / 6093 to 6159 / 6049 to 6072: -1.2 angstrom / 3.73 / 3.99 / 3.85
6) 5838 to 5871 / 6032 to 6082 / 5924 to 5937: 0.3 angstrom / 3.8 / 3.79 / 3.98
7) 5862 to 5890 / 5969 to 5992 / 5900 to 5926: -0.7 angstrom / 3.65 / 3.76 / 3.68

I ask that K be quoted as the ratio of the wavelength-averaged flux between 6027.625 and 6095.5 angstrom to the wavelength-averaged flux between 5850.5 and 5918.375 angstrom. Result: 1.1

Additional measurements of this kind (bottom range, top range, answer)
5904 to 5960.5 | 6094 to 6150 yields 1.03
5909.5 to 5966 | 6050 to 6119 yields 1.05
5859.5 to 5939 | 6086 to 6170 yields 1.05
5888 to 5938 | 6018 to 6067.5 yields 1.09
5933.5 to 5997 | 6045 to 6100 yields 1.08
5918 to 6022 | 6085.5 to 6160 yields 1.04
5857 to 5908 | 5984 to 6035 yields 1.07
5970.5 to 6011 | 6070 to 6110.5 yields 1.04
